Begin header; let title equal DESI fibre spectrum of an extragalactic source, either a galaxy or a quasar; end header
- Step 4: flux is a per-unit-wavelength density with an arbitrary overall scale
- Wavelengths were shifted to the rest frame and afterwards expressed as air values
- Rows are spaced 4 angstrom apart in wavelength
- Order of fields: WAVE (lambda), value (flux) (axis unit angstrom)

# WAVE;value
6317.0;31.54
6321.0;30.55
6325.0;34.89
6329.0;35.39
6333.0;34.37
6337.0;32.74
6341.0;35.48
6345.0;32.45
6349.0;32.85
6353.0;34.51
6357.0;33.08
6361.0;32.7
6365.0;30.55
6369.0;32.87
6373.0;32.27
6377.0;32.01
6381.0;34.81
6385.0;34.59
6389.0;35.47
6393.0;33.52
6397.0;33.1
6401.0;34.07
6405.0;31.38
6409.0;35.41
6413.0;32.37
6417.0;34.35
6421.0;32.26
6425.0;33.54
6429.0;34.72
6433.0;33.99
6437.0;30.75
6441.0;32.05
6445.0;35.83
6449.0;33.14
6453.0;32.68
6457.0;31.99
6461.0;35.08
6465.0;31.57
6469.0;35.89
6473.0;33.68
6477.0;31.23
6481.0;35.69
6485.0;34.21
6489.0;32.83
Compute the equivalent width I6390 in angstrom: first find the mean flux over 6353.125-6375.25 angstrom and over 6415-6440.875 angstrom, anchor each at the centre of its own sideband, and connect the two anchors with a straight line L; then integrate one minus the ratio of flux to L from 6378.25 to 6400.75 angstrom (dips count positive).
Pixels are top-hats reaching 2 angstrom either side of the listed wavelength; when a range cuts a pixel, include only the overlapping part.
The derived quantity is -1.0 angstrom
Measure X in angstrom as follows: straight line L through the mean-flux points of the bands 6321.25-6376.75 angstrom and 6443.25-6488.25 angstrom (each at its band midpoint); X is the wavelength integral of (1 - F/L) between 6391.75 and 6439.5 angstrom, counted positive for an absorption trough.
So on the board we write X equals 0.3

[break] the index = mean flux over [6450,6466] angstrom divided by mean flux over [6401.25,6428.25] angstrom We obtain 1.0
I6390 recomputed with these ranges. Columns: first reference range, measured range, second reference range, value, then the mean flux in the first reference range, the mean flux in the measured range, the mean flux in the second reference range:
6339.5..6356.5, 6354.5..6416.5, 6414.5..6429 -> 0.7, 33.7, 33.3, 33.5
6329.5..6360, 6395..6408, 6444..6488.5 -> 0.2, 33.7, 33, 33.6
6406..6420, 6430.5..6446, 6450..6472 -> 0.2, 33.7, 33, 33.4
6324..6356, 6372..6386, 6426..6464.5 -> 0.1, 34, 33.4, 33.3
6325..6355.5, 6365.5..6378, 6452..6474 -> 0.6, 34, 32.2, 33.5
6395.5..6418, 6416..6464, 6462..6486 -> 0.4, 33.4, 33.3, 33.7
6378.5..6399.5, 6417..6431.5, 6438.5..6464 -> 0.0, 34.2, 33.6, 33.3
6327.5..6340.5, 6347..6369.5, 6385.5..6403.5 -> 0.9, 34.3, 32.8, 34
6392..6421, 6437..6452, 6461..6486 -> 0.2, 33.4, 33.2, 33.8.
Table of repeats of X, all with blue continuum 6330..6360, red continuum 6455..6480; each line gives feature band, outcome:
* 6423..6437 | -0.1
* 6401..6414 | 0.1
